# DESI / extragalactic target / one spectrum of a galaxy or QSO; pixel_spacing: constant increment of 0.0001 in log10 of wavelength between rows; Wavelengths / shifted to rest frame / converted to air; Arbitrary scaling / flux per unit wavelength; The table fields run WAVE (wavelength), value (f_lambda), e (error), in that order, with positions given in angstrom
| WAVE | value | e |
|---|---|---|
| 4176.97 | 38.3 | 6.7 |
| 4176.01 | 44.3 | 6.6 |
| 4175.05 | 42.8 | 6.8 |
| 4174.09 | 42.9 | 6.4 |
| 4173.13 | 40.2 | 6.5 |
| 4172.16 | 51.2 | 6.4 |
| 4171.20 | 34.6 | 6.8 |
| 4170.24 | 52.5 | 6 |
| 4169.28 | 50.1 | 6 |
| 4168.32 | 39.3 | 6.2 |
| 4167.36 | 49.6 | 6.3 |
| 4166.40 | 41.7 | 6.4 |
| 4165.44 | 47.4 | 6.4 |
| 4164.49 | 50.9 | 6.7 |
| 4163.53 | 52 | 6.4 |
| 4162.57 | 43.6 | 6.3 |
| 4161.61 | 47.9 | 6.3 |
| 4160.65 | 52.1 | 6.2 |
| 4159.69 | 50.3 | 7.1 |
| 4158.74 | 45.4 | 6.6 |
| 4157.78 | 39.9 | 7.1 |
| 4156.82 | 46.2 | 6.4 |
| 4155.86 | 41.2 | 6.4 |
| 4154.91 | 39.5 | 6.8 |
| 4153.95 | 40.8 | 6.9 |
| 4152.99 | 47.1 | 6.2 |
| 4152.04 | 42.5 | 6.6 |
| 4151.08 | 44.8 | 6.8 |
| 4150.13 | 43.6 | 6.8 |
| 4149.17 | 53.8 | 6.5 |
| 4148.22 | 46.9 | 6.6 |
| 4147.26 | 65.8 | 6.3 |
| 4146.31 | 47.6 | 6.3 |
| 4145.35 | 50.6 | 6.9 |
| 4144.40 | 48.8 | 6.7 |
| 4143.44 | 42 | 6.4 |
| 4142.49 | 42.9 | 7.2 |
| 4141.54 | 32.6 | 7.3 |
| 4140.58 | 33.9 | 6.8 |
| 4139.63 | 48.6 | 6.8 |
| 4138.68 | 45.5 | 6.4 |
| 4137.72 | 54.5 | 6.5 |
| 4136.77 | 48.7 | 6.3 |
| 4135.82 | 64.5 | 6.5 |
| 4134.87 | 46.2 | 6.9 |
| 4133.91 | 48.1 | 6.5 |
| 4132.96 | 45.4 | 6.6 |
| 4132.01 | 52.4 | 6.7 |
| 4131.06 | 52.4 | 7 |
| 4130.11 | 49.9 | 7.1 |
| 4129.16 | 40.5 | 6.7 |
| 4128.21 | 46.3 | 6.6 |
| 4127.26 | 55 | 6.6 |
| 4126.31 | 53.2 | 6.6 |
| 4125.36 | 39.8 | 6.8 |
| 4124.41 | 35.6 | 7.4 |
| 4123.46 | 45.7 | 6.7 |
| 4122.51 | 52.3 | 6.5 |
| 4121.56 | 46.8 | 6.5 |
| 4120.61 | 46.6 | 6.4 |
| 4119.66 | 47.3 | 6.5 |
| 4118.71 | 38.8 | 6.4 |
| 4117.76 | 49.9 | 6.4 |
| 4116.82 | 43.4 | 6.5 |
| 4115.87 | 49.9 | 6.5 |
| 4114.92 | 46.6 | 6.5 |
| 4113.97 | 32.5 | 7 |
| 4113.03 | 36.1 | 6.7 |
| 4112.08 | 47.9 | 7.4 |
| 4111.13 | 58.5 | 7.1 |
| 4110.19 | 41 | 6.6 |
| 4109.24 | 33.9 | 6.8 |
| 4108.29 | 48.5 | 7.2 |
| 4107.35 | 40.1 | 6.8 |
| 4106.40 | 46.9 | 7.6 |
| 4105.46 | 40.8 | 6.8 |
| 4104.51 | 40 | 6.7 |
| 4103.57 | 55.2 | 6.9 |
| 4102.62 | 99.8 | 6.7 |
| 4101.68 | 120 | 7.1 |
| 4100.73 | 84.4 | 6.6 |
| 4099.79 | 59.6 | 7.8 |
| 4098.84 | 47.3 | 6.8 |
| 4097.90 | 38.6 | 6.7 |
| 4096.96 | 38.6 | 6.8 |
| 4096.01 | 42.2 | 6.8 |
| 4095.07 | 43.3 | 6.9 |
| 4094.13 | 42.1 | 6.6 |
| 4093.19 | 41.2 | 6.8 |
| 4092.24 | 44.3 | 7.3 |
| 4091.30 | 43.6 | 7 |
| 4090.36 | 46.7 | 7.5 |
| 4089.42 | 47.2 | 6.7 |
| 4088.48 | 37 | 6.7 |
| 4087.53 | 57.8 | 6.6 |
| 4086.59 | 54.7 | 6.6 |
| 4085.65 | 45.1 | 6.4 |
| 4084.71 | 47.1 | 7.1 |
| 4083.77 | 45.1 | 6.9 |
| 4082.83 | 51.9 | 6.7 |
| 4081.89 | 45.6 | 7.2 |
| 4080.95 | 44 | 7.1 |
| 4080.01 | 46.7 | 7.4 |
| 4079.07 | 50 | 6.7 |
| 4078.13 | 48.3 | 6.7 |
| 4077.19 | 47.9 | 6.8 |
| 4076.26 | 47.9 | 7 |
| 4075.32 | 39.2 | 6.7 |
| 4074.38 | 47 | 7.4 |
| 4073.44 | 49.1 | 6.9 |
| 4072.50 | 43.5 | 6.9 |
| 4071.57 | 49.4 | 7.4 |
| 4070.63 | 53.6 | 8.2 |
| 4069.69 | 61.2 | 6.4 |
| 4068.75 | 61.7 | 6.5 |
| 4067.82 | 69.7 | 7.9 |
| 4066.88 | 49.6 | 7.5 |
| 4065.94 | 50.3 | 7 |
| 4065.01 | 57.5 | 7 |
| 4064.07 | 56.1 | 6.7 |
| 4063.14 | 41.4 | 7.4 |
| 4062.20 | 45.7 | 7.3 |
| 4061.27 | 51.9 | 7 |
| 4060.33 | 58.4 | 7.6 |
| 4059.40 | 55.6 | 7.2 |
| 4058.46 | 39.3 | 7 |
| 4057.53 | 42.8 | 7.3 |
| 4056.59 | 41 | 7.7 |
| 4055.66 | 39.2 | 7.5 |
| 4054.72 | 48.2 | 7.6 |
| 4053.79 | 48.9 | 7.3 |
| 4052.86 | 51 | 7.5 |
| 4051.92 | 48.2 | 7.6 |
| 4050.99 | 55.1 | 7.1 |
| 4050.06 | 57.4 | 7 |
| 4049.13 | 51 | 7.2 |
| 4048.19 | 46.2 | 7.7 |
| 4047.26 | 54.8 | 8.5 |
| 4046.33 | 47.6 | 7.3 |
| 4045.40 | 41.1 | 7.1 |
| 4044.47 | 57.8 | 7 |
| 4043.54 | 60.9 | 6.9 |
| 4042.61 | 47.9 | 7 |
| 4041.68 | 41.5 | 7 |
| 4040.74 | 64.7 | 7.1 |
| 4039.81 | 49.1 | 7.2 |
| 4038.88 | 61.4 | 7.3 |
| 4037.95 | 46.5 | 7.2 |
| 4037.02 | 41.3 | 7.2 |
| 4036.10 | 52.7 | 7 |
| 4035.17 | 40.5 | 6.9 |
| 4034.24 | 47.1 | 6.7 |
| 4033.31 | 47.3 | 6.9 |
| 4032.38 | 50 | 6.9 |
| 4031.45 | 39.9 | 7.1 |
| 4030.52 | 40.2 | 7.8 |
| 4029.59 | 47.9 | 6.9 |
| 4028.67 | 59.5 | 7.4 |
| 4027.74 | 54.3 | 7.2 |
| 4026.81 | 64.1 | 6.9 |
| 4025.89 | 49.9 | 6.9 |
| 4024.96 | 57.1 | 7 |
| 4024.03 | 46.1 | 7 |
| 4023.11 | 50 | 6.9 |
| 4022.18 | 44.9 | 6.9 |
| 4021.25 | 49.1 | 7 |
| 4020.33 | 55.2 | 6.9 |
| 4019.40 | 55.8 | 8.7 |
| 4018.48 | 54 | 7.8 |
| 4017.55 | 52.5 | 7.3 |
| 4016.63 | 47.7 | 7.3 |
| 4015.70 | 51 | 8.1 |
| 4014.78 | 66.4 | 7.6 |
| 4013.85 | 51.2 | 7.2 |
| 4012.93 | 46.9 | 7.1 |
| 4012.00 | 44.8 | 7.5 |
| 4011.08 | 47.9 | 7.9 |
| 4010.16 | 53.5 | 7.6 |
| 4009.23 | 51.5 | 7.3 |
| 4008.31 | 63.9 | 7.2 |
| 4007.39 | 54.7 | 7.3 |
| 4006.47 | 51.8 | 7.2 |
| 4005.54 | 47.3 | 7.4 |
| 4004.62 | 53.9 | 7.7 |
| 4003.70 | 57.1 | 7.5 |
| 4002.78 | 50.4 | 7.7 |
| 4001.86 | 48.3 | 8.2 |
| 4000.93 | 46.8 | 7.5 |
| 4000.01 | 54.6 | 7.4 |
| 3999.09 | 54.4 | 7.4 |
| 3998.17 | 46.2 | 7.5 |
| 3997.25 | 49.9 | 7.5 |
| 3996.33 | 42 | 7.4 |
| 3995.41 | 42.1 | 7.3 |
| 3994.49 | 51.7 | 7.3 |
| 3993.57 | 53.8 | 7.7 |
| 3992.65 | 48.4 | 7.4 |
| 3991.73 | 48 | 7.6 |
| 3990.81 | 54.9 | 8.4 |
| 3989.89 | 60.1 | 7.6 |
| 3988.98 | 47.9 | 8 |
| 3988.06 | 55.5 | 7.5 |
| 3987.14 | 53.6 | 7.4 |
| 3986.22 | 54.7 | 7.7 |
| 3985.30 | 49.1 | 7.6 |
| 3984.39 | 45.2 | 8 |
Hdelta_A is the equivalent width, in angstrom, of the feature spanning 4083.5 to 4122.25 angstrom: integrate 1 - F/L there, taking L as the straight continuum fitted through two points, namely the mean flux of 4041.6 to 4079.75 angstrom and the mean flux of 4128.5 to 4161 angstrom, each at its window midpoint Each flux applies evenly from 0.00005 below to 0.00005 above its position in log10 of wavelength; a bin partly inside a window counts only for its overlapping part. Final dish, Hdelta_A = -0.54 angstrom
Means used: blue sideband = 50.2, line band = 49.2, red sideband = 46.9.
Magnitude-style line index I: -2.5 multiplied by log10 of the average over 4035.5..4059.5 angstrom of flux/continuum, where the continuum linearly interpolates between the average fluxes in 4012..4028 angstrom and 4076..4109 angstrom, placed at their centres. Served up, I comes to 0.05 mag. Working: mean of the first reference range 52.5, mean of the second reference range 50.8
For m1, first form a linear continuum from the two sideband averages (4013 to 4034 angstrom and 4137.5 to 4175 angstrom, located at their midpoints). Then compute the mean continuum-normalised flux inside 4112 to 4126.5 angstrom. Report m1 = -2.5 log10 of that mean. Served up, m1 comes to 0.07 mag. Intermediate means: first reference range 51.4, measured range 44.3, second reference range 45.8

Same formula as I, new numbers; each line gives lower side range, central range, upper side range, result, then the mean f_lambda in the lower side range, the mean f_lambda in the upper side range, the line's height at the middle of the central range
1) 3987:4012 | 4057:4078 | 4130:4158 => -0.03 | 51.3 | 46.9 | 49.3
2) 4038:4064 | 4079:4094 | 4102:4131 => 0.05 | 50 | 47.4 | 48.6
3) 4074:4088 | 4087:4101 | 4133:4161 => 0.01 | 47.9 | 46.7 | 47.7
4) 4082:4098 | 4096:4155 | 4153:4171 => -0.07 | 45.2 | 46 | 45.6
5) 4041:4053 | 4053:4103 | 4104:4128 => -0.06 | 51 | 44.7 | 48.2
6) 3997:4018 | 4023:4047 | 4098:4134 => 0.03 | 51.9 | 50.4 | 51.5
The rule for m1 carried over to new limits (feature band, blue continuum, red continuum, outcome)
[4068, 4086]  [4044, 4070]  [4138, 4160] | 0.02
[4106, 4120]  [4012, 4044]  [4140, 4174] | 0.08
